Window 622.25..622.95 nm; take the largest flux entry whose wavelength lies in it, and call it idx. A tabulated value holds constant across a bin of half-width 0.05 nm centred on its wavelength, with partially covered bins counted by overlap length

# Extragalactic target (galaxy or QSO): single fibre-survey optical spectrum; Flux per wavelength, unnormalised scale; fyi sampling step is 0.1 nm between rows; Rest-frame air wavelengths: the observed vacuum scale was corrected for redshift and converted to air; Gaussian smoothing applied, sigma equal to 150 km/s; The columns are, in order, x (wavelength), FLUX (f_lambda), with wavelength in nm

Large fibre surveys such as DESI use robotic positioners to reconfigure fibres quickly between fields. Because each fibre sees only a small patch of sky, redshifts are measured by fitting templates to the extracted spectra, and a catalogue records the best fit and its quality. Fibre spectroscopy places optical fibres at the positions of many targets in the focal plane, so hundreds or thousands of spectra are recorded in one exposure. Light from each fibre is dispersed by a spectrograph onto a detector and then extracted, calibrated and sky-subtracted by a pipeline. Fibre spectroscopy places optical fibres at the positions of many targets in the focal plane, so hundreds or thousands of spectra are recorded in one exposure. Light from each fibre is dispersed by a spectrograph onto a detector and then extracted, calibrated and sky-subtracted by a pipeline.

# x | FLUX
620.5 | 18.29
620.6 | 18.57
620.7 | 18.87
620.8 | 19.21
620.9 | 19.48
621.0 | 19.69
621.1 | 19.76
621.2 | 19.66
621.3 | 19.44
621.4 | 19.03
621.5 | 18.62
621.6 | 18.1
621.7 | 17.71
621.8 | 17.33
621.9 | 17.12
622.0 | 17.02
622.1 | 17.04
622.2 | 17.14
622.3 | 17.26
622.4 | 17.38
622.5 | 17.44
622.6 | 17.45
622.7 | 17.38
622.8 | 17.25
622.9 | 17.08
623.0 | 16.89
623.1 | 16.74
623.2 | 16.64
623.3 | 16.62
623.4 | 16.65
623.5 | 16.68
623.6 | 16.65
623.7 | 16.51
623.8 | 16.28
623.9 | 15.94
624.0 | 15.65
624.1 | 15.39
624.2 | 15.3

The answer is 17.45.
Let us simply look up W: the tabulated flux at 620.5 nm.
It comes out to 18.29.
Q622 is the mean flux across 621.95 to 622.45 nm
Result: 17.2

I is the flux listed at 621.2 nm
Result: 19.66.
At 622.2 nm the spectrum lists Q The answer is 17.14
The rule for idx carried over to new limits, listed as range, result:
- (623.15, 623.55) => 16.68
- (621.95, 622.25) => 17.14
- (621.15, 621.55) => 19.66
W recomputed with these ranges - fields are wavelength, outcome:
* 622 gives 17.02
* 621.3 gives 19.44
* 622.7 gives 17.38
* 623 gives 16.89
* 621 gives 19.69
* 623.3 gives 16.62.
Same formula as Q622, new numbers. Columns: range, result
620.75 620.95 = 19.3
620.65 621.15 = 19.4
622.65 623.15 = 17.1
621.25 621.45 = 19.2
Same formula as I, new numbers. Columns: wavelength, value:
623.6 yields 16.65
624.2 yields 15.3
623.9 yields 15.94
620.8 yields 19.21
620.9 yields 19.48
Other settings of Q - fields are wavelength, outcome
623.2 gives 16.64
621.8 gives 17.33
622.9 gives 17.08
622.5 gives 17.44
